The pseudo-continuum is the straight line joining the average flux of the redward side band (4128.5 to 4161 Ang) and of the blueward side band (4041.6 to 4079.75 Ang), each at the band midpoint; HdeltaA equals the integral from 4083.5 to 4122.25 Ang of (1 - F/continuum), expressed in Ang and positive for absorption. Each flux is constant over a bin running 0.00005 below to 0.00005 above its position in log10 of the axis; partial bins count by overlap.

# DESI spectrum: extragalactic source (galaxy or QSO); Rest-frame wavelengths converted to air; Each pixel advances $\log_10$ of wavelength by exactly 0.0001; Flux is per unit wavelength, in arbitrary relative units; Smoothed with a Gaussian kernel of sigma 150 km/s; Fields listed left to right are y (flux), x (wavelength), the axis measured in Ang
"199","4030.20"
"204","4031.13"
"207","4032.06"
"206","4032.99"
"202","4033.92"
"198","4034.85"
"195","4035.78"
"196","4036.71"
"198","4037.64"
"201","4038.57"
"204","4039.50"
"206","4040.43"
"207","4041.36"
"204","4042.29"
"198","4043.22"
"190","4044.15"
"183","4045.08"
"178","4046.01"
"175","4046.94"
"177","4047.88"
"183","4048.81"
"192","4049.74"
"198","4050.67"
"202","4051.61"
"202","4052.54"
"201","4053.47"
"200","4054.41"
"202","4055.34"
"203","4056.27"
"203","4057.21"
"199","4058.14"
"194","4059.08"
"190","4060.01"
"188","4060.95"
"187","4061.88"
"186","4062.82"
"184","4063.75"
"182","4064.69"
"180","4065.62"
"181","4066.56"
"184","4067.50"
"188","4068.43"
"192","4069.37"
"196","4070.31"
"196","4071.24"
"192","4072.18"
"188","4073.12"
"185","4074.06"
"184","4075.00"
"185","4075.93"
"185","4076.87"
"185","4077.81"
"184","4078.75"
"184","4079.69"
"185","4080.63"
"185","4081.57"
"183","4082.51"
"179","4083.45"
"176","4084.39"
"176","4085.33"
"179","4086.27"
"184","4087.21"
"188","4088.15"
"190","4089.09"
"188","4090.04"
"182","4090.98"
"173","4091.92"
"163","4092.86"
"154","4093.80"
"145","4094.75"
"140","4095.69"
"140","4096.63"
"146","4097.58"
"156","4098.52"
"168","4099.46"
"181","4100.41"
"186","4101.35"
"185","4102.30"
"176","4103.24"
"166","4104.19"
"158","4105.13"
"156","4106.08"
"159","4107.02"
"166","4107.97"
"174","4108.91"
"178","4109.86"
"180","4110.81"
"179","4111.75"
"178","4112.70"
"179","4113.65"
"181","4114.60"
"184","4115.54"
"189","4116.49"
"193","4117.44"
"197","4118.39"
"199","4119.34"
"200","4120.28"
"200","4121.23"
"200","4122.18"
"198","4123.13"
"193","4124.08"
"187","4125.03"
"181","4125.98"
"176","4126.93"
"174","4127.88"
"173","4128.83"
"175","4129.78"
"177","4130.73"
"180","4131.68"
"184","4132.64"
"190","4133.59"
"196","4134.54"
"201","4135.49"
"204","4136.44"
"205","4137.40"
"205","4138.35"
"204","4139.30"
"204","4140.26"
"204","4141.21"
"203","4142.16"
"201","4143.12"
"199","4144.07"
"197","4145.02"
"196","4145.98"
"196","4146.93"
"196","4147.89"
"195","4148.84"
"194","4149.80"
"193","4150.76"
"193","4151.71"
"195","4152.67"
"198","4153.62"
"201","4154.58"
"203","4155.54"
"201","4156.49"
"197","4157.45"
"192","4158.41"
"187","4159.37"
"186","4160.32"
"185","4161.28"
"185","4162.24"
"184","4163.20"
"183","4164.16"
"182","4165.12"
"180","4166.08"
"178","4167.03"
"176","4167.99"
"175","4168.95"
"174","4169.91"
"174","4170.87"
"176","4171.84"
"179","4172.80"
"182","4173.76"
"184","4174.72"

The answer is 3.5 Ang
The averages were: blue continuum 190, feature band 175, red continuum 195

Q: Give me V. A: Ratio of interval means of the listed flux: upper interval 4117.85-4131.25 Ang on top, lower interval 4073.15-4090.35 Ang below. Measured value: 1.0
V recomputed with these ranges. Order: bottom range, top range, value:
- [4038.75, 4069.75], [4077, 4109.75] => 0.89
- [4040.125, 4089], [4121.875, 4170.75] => 1.01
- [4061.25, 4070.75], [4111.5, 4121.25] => 1.01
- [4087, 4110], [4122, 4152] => 1.15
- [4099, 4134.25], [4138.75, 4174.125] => 1.05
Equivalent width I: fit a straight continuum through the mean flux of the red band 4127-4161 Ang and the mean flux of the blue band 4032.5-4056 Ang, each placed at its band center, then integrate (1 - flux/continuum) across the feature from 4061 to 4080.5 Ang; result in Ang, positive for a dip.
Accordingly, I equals 0.9 Ang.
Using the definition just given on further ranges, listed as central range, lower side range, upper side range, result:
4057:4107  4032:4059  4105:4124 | 2.87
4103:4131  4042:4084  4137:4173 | 1.42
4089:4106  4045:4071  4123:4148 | 2.29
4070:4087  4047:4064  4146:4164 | 0.77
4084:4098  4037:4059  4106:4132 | 1.47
